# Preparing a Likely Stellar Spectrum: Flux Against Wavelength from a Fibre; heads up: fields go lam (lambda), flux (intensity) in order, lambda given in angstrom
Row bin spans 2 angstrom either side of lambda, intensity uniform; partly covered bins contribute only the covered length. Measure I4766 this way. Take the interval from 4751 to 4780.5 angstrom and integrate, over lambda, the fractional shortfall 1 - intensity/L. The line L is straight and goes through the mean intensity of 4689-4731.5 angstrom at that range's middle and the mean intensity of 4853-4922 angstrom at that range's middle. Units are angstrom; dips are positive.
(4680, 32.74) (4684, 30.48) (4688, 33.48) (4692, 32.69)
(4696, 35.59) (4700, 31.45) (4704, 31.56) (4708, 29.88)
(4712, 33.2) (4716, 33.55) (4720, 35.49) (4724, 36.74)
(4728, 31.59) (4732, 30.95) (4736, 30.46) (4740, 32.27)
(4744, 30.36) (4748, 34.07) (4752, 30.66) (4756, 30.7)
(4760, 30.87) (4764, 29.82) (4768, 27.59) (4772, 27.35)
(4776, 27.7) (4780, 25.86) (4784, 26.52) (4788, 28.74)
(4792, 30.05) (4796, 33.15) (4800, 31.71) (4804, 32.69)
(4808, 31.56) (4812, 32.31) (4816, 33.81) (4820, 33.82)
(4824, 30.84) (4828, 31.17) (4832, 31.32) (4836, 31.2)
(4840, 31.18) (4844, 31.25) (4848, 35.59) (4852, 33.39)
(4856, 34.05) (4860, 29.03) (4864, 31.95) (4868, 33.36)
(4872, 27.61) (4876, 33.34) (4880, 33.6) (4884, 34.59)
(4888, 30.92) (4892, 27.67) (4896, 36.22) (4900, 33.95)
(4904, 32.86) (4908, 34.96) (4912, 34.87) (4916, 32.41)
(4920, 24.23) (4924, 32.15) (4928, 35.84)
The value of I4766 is 3.5 angstrom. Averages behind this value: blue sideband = 33.1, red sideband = 32.1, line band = 28.9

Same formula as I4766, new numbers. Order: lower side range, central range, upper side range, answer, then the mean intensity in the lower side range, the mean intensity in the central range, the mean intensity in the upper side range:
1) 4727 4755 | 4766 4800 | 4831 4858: 3.6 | 31.4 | 28.6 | 32.6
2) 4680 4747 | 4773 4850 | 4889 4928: 3.3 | 32.5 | 31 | 32.3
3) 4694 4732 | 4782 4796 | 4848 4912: 1.6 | 33.1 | 29.1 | 32.7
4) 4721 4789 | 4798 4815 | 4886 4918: -0.5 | 30.2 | 32.2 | 33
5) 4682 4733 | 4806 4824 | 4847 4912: 0.1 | 32.9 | 32.6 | 32.7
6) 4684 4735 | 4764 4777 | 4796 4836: 1.8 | 32.9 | 27.9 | 32.1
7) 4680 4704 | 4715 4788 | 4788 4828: 3.9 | 32.6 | 30.6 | 32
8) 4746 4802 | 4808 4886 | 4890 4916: -1.3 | 29.6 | 32.3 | 33.3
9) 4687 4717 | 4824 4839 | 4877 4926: 0.6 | 32.6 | 31.2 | 32.4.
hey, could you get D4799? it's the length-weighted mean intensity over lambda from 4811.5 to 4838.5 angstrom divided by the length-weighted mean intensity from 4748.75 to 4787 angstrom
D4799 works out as 1.11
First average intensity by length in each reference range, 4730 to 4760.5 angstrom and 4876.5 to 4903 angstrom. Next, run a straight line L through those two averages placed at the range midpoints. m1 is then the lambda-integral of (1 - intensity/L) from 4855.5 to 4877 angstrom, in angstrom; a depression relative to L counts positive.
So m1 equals 0.9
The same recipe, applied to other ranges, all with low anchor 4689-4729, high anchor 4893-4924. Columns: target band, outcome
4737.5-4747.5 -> 0.4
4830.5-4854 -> 0.3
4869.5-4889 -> 0.3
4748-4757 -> 0.4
